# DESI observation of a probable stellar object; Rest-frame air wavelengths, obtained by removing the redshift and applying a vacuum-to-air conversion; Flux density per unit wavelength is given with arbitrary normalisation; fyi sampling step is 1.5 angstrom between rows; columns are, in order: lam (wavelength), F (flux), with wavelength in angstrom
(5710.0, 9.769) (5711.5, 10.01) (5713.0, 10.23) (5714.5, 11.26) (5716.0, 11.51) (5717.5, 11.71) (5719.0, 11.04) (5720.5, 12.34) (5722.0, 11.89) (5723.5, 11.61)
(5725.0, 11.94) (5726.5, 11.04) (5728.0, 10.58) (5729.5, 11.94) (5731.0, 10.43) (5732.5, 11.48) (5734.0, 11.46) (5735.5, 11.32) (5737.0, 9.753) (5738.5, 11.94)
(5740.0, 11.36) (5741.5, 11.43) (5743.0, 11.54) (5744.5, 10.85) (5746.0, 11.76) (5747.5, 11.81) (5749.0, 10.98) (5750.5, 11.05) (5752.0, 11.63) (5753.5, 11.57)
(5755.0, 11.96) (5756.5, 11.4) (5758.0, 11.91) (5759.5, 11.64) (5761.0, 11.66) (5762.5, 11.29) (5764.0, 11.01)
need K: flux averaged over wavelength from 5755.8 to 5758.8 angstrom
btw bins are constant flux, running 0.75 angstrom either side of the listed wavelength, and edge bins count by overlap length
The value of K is 11.7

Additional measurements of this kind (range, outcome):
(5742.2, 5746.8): 11.4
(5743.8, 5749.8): 11.4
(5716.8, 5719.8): 11.4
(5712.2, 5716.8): 11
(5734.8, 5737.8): 10.5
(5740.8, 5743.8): 11.5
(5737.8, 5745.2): 11.4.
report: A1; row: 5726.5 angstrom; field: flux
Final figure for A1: 11.04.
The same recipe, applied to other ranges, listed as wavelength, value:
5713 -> 10.23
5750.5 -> 11.05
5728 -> 10.58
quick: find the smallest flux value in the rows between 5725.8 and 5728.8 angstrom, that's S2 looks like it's 10.58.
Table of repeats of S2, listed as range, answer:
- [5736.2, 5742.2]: 9.753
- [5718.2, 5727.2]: 11.04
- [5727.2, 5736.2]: 10.43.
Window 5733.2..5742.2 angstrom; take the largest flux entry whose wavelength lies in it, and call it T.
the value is 11.94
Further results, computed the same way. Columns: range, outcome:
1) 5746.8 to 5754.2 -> 11.81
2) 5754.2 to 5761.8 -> 11.96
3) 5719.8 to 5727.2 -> 12.34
